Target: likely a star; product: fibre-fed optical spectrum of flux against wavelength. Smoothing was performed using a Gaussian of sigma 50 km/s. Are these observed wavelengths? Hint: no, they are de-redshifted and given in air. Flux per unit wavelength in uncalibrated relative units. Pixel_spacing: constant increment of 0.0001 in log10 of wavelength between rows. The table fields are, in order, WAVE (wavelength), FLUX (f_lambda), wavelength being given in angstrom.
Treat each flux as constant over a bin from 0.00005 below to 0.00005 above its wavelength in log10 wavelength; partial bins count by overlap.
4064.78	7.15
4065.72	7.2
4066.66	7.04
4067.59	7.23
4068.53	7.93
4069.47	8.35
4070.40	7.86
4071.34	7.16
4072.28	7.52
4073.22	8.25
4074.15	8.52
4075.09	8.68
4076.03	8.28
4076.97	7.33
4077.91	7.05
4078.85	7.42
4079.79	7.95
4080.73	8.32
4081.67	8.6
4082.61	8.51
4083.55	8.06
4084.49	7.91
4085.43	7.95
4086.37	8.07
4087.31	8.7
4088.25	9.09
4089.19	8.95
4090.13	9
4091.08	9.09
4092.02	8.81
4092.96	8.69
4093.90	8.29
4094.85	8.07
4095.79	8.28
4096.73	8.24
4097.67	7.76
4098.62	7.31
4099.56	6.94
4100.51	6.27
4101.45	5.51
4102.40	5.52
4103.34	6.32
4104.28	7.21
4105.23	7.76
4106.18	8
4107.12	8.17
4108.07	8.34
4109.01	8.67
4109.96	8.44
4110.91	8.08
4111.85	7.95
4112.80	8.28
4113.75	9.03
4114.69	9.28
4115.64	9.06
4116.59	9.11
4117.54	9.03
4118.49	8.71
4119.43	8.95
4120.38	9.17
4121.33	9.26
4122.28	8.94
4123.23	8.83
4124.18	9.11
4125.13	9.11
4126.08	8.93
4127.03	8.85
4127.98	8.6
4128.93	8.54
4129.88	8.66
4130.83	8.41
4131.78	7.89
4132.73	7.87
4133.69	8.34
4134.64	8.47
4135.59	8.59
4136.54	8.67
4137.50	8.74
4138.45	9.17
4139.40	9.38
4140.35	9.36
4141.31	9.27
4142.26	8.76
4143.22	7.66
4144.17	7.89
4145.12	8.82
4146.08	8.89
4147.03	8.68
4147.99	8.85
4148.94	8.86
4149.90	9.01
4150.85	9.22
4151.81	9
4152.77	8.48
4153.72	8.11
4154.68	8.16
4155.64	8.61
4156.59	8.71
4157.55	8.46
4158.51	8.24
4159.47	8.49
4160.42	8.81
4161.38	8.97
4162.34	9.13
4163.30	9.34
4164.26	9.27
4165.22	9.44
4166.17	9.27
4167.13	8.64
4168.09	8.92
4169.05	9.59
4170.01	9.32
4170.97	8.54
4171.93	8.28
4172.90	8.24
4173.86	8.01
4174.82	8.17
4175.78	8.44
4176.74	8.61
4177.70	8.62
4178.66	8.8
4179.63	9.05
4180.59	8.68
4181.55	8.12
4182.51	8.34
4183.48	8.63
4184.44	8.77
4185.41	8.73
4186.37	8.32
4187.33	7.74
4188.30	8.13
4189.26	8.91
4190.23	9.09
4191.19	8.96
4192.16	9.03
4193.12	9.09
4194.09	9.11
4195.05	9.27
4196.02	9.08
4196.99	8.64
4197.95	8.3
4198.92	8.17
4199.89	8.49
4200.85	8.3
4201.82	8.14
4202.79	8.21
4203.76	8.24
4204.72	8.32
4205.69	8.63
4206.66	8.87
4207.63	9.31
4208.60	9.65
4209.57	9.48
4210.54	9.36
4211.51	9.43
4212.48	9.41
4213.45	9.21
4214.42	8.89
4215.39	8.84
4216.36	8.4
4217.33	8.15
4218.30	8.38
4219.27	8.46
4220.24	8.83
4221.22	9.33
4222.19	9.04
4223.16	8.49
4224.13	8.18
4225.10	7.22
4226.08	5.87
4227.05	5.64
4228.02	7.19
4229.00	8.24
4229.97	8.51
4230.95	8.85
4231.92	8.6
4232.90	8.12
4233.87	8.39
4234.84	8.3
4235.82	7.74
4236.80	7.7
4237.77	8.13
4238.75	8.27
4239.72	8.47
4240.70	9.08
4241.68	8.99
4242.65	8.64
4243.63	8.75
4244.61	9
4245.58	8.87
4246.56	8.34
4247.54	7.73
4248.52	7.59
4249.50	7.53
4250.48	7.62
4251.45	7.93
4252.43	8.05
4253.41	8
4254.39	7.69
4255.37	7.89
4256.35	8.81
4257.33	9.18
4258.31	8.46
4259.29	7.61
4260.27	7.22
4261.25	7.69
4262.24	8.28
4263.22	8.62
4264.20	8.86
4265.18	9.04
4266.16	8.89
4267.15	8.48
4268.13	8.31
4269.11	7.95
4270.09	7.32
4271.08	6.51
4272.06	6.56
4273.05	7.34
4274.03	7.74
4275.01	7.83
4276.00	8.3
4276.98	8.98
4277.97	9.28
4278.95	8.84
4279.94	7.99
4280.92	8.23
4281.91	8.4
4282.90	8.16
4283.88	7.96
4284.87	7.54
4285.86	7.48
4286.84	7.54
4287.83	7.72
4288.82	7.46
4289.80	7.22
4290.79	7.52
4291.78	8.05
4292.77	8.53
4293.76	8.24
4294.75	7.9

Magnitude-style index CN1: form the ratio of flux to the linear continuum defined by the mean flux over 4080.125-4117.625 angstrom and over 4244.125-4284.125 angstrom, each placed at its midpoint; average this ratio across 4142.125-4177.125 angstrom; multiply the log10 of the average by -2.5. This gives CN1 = -0.08 mag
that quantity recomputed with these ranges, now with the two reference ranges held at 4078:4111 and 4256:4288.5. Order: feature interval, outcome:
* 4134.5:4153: -0.106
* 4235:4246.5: -0.057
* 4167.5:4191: -0.076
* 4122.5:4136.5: -0.082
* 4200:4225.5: -0.089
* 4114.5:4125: -0.137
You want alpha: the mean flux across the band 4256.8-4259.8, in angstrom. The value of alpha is 8.42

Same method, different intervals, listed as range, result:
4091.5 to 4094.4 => 8.6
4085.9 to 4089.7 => 8.72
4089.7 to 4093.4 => 8.89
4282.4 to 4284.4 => 8.05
